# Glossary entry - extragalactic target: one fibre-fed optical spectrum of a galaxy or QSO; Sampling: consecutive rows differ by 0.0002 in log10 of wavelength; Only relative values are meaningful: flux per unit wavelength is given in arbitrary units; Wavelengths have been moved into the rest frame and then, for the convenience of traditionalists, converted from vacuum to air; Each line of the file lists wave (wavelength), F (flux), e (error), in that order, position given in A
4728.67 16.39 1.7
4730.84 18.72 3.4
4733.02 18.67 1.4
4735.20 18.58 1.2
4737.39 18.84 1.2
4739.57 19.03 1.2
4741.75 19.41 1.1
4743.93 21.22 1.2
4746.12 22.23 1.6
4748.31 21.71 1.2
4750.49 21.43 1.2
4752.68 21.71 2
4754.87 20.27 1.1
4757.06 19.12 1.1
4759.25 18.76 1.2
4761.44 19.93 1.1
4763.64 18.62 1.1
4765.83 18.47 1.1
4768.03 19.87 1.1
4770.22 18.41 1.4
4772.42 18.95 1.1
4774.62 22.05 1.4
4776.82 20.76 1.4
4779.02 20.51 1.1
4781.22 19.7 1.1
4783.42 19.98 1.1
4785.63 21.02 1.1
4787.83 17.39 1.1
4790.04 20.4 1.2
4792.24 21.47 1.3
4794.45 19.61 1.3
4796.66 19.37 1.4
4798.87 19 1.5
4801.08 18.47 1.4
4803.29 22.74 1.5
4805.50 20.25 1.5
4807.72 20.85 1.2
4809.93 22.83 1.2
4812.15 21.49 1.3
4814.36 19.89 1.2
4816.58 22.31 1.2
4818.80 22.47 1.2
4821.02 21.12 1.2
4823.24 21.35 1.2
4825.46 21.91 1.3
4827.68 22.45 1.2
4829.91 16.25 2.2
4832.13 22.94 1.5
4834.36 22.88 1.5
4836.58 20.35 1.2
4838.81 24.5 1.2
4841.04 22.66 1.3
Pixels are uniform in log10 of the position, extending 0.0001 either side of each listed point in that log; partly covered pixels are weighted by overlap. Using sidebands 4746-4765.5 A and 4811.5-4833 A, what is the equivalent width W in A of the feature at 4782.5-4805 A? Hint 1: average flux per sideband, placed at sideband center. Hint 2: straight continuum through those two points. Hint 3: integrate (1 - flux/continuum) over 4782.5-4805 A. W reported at 0.9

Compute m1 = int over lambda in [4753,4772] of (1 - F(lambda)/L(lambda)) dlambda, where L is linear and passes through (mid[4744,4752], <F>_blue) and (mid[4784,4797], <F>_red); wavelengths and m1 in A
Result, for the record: 1.64 A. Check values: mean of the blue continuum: 21.7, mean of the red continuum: 19.9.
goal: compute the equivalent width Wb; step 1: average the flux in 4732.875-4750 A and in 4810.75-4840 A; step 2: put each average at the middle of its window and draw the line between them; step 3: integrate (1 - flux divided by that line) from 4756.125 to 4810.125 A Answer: 2.4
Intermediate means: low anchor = 20.1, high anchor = 21.5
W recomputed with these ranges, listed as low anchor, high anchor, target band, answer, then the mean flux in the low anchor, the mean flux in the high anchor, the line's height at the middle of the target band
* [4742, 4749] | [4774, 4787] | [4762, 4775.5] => 0.95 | 21.4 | 20.6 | 20.8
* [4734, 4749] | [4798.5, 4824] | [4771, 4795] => 0.63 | 20.1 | 21.1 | 20.7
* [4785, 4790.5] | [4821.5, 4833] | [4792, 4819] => -0.88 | 19.4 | 21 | 20.1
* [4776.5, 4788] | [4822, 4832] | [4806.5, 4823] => -0.80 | 20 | 20.7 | 20.6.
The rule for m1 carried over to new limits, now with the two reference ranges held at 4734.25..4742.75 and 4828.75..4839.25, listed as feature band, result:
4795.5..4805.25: 0.2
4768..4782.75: -0.2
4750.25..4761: -0.4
